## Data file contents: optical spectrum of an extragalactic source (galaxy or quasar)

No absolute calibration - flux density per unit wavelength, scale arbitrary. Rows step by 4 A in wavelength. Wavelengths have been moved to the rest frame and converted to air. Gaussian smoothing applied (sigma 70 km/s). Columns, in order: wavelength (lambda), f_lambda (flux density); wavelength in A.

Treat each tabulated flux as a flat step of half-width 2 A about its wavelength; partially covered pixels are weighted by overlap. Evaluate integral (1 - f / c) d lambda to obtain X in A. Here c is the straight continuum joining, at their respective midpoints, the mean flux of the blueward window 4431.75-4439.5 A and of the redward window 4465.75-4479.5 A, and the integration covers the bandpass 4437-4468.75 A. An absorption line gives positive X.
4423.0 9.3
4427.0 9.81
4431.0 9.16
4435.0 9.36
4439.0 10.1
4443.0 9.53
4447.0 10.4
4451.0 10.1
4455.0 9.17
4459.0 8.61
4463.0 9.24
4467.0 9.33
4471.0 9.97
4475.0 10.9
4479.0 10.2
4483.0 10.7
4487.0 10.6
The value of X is 0.8 A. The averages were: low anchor 9.57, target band 9.56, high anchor 10.1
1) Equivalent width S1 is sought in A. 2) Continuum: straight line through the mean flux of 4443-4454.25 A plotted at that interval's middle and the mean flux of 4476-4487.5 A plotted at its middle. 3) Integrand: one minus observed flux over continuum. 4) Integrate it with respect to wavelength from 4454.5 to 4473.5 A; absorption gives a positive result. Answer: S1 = 1.7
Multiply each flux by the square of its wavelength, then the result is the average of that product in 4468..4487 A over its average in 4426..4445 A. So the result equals 1.1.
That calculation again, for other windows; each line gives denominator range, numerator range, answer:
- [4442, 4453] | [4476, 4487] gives 1.06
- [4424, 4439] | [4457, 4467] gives 0.96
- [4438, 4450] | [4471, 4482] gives 1.06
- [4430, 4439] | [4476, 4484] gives 1.13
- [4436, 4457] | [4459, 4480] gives 1.01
